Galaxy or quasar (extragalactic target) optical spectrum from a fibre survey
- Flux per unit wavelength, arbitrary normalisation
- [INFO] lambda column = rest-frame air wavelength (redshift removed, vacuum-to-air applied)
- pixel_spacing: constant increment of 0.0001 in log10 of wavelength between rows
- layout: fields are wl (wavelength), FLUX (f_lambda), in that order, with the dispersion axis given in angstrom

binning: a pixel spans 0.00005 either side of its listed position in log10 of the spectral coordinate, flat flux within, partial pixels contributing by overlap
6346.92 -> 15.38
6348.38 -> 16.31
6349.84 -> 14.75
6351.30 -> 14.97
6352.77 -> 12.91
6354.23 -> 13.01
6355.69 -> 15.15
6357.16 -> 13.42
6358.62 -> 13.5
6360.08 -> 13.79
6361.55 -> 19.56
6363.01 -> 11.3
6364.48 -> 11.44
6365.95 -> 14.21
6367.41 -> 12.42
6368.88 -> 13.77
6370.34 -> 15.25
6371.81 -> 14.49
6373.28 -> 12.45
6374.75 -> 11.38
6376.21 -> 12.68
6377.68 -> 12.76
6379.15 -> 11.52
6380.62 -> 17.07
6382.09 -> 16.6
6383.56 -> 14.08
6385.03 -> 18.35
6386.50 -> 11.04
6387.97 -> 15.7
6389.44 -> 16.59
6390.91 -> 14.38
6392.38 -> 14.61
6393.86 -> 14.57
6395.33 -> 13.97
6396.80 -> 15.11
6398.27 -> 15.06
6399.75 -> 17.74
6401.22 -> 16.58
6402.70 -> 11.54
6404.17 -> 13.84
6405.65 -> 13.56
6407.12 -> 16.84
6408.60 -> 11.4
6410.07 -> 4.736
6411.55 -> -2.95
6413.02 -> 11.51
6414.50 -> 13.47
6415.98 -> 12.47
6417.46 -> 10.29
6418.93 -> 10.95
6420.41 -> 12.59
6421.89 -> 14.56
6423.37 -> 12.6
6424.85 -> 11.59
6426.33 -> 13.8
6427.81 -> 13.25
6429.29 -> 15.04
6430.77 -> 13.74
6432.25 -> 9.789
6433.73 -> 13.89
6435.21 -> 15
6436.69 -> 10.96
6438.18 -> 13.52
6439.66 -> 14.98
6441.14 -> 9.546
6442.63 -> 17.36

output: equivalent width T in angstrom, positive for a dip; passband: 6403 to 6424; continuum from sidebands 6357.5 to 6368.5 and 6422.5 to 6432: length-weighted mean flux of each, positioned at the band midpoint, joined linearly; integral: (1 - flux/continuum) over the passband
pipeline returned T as 3.4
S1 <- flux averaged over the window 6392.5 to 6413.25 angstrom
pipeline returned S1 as 12.5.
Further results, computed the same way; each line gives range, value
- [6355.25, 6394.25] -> 14.1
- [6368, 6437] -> 13.2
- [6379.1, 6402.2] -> 15.3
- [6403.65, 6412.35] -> 9.48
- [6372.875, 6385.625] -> 14.1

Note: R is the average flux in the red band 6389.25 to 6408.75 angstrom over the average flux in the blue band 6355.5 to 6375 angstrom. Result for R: 1.07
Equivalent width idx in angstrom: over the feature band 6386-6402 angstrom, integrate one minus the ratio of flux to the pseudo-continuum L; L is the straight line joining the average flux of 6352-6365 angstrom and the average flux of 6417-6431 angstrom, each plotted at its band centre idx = -2.1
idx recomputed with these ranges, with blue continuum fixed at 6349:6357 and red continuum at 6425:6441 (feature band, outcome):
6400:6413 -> 2.4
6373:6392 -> -0.7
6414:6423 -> 0.7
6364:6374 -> 0.3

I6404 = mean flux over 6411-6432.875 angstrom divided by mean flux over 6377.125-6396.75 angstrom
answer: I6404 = 0.79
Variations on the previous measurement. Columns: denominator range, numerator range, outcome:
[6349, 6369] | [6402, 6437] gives 0.85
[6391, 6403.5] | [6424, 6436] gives 0.89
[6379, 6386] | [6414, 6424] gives 0.79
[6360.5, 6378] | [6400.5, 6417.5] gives 0.82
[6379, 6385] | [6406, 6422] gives 0.67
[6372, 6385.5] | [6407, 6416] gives 0.64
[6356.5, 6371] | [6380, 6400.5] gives 1.11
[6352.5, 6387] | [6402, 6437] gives 0.86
